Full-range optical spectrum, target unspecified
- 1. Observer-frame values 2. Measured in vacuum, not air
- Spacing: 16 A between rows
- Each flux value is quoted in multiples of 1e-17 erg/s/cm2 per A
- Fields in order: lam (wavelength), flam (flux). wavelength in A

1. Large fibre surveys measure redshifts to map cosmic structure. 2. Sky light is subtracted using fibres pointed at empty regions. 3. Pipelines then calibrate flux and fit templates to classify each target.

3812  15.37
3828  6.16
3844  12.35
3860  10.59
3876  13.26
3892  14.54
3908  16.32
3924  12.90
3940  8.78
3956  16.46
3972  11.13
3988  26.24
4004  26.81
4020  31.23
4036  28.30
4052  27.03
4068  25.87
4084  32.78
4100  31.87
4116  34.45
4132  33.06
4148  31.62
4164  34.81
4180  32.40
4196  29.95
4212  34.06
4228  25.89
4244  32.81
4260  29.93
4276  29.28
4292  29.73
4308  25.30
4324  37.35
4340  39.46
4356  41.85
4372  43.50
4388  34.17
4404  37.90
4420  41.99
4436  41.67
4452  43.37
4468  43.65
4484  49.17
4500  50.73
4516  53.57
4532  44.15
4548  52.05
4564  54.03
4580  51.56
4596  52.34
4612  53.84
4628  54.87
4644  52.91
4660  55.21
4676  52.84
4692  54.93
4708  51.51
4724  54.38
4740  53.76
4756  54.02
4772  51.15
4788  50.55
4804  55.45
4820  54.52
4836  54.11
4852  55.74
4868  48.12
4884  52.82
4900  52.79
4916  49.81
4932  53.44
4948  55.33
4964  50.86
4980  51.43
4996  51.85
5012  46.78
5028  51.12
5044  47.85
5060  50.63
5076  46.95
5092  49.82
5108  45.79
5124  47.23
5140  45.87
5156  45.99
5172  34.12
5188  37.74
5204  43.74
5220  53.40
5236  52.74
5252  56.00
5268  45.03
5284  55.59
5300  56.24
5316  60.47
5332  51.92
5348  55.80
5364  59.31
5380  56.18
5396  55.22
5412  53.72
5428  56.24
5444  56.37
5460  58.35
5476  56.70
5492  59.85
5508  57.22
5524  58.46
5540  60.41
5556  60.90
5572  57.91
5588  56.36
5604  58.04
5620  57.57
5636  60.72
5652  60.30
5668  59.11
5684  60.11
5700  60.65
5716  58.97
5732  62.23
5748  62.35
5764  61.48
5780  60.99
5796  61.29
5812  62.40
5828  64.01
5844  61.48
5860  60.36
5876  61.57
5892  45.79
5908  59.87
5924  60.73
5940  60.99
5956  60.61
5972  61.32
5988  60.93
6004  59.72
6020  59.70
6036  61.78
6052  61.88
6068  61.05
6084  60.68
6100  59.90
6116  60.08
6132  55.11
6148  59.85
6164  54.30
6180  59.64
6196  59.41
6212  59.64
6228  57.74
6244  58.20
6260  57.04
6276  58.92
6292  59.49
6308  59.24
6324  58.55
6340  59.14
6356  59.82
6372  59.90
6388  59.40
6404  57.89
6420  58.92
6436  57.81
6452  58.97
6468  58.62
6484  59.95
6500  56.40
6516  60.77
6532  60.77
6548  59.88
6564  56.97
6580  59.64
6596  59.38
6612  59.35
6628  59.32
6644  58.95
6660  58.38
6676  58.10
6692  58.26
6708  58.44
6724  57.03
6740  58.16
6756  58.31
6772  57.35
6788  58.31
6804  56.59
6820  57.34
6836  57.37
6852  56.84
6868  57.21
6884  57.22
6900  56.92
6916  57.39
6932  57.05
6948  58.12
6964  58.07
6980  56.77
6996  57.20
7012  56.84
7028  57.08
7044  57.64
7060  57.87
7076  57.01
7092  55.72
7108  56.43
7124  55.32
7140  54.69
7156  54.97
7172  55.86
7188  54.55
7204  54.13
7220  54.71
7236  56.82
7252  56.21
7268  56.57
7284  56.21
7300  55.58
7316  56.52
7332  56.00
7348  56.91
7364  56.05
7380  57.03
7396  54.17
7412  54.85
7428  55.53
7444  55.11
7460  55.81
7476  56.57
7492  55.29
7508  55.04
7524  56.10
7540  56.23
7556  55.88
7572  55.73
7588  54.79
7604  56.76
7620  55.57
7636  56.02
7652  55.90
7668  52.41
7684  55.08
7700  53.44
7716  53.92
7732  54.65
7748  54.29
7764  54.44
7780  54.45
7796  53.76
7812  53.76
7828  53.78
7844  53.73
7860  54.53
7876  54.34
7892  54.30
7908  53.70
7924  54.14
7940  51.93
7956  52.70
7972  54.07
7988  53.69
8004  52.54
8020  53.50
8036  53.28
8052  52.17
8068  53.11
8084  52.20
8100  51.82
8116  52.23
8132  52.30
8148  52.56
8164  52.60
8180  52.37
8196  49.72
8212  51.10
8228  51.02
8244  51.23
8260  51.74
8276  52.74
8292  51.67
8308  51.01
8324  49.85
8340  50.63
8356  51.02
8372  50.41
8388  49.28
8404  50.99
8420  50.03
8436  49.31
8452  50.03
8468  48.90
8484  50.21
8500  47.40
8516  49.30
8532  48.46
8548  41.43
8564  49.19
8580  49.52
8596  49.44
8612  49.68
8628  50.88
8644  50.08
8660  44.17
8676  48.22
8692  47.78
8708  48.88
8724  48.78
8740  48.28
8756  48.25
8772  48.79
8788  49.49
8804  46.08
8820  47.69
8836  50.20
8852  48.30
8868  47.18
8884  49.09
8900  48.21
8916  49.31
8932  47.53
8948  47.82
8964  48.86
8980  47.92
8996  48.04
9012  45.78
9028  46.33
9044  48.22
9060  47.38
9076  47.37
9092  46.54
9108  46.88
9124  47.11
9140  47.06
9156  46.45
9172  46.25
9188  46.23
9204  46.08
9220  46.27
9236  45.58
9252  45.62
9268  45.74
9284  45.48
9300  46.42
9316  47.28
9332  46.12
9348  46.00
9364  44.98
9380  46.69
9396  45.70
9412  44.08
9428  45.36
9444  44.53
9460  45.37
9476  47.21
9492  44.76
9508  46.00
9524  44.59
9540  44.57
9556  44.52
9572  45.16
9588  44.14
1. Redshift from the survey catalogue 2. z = 0.000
